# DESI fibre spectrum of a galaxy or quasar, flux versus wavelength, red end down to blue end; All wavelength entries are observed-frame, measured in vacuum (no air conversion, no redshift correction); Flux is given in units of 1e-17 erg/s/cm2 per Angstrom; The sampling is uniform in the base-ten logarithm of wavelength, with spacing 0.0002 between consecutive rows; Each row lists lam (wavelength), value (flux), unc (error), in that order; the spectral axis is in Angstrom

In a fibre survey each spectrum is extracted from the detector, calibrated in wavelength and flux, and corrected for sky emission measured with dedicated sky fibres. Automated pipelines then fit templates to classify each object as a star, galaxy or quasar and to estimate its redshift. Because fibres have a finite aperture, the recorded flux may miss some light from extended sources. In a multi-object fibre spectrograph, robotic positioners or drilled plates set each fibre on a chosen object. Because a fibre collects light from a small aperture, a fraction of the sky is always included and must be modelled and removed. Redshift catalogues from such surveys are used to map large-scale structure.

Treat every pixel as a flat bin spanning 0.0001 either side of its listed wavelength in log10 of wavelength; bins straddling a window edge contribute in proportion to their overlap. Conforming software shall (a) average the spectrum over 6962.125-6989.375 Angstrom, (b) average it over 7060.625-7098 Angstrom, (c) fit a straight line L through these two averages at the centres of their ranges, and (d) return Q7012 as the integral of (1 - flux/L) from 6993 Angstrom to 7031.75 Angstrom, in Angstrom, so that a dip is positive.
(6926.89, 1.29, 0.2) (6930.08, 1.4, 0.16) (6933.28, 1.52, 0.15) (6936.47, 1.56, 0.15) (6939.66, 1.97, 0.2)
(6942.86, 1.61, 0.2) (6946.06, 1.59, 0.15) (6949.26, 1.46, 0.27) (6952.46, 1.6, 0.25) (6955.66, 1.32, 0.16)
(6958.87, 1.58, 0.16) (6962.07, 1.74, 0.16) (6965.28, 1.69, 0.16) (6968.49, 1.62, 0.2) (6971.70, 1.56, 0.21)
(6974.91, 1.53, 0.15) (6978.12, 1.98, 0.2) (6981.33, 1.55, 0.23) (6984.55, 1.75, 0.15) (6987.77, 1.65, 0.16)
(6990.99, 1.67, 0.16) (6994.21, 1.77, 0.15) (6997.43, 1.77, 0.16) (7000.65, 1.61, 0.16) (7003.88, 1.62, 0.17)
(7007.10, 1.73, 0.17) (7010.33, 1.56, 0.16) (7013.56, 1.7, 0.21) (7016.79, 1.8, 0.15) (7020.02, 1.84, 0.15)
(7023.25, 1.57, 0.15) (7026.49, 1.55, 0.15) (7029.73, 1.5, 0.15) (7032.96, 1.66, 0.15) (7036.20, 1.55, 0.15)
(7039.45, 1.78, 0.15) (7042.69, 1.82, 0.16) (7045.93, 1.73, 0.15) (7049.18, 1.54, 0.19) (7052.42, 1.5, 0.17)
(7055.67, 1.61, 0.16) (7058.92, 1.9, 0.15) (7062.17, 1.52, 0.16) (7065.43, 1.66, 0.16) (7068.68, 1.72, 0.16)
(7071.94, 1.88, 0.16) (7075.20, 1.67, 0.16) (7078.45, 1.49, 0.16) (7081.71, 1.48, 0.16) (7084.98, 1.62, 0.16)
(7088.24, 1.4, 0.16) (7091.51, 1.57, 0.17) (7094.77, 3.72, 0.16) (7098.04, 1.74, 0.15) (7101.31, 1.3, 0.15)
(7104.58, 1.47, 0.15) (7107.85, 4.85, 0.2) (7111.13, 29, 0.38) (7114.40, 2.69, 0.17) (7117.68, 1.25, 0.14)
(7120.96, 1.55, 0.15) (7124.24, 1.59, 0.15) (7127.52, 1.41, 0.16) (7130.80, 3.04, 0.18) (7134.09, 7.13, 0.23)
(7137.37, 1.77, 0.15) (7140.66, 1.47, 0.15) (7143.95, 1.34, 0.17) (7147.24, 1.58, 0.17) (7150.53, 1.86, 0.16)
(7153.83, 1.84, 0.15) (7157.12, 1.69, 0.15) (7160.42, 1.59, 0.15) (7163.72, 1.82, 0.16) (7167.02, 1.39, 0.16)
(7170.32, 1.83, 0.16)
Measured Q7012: 1.0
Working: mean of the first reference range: 1.67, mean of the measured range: 1.67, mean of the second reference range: 1.79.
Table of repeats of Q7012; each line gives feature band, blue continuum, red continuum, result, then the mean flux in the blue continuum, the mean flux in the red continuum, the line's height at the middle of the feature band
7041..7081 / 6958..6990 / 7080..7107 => 3.4 Angstrom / 1.67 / 1.88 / 1.82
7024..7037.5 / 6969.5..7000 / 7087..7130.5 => 5.3 Angstrom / 1.69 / 4.11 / 2.59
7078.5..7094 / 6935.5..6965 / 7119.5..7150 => 3.6 Angstrom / 1.61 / 2.31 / 2.12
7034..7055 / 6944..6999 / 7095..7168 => 6.7 Angstrom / 1.64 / 3.36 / 2.42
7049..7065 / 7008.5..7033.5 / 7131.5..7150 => 2.6 Angstrom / 1.65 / 2.63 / 1.94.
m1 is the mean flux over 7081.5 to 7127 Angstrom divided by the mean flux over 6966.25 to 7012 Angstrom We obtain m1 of 2.4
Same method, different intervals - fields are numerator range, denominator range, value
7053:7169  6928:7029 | 1.68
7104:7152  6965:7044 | 2.51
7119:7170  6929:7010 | 1.26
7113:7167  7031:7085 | 1.25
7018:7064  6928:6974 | 1.04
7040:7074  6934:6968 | 1.05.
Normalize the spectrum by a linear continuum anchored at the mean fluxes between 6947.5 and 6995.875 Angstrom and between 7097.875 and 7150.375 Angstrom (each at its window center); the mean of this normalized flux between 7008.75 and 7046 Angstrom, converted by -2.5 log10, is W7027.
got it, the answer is 0.42 mag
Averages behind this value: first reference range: 1.63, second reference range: 3.95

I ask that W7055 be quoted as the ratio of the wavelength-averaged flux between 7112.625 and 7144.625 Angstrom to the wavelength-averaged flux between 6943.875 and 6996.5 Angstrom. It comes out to 1.52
